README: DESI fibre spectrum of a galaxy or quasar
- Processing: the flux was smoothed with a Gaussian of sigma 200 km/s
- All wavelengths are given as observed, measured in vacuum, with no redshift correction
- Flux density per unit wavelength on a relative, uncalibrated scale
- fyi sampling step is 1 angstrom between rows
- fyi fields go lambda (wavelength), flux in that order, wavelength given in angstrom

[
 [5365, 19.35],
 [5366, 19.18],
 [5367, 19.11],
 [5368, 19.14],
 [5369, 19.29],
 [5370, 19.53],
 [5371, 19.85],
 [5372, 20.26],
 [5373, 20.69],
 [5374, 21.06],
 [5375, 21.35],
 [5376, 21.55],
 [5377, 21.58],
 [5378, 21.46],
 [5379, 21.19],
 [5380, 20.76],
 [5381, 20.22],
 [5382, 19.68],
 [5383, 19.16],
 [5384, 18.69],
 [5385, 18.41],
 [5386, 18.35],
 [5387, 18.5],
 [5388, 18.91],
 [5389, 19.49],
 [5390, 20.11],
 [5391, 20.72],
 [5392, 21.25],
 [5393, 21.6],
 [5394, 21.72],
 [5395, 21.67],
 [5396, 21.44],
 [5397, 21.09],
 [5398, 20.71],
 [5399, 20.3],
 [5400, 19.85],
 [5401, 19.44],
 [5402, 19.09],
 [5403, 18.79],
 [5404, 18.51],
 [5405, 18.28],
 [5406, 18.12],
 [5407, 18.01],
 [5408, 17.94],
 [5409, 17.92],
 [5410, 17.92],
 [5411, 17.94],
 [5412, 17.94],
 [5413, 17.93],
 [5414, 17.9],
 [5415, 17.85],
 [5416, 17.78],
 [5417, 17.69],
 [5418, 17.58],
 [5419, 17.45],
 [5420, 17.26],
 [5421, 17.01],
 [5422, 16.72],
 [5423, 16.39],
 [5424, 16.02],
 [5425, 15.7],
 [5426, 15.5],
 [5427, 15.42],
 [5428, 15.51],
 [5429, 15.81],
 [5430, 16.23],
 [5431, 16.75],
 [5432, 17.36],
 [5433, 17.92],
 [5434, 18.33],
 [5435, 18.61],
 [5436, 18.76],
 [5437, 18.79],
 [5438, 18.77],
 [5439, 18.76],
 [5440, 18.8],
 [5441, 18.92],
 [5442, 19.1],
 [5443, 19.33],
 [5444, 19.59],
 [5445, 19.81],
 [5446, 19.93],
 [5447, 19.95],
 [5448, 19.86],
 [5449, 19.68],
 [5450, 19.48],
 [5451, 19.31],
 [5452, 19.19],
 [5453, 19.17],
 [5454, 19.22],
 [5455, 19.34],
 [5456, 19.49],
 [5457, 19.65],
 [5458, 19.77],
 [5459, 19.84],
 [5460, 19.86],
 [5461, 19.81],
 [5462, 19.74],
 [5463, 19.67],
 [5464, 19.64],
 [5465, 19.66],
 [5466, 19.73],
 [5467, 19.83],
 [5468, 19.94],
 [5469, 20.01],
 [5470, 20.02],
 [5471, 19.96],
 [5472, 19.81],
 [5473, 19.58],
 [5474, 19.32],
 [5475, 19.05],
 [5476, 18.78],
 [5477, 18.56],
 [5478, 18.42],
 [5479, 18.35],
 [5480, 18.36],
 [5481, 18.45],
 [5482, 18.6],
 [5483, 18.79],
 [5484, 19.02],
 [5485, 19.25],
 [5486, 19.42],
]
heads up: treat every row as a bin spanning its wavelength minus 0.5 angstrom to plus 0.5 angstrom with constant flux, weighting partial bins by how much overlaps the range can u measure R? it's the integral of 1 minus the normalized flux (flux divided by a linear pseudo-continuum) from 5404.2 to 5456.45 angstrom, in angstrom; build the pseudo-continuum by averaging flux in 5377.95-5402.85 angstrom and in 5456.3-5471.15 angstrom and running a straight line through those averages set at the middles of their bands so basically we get 4.87 angstrom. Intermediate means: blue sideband 20.1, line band 18.1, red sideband 19.8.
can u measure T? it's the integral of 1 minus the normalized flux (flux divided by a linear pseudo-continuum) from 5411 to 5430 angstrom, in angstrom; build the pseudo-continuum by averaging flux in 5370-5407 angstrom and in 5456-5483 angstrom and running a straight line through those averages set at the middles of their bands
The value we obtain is 2.8 angstrom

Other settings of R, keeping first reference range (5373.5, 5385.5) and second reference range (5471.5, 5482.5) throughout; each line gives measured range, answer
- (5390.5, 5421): 1.5 angstrom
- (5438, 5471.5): -0.6 angstrom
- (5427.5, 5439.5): 1.2 angstrom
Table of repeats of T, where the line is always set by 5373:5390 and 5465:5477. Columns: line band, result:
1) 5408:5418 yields 1.0 angstrom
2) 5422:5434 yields 2.1 angstrom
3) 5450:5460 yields 0.1 angstrom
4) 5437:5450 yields 0.2 angstrom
